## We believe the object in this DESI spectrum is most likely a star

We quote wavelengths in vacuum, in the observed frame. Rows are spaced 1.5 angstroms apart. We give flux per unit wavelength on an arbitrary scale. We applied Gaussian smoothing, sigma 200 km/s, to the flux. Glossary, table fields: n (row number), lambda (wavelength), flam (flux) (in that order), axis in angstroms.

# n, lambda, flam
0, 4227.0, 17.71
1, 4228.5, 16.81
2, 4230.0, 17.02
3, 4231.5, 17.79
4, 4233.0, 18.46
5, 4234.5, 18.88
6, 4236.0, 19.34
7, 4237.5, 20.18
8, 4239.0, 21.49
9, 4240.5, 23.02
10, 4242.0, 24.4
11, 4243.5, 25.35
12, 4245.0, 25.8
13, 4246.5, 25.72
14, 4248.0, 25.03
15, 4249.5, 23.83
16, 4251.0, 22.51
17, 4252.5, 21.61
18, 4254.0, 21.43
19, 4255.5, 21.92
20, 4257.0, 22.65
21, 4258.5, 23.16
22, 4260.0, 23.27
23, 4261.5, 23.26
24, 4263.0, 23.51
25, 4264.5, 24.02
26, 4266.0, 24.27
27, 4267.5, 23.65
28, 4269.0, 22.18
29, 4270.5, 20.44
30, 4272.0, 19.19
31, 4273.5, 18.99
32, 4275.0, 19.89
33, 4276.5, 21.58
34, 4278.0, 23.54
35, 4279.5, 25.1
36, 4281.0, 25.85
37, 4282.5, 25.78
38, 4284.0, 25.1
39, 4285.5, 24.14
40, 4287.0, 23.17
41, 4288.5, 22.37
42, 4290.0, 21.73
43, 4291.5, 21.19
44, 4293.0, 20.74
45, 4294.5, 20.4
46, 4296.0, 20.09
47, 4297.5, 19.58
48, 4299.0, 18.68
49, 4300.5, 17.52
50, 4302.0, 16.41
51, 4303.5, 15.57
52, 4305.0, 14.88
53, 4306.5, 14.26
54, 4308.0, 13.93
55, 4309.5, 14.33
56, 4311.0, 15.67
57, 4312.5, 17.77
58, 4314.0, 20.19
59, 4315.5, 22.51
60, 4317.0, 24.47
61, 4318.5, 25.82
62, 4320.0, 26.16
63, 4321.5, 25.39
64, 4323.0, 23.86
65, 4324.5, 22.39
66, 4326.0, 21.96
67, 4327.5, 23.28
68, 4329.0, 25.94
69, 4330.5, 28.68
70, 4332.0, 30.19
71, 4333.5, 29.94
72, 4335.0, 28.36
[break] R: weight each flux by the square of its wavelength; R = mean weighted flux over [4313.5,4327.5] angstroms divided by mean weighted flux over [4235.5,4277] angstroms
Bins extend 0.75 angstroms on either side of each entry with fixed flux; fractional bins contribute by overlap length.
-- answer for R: 1.1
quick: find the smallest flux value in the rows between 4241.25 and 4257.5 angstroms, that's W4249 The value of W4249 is 21.43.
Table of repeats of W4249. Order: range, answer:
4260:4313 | 13.93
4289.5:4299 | 18.68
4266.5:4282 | 18.99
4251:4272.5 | 19.19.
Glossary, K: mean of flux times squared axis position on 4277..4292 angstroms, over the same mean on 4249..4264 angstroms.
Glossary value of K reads 1.1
